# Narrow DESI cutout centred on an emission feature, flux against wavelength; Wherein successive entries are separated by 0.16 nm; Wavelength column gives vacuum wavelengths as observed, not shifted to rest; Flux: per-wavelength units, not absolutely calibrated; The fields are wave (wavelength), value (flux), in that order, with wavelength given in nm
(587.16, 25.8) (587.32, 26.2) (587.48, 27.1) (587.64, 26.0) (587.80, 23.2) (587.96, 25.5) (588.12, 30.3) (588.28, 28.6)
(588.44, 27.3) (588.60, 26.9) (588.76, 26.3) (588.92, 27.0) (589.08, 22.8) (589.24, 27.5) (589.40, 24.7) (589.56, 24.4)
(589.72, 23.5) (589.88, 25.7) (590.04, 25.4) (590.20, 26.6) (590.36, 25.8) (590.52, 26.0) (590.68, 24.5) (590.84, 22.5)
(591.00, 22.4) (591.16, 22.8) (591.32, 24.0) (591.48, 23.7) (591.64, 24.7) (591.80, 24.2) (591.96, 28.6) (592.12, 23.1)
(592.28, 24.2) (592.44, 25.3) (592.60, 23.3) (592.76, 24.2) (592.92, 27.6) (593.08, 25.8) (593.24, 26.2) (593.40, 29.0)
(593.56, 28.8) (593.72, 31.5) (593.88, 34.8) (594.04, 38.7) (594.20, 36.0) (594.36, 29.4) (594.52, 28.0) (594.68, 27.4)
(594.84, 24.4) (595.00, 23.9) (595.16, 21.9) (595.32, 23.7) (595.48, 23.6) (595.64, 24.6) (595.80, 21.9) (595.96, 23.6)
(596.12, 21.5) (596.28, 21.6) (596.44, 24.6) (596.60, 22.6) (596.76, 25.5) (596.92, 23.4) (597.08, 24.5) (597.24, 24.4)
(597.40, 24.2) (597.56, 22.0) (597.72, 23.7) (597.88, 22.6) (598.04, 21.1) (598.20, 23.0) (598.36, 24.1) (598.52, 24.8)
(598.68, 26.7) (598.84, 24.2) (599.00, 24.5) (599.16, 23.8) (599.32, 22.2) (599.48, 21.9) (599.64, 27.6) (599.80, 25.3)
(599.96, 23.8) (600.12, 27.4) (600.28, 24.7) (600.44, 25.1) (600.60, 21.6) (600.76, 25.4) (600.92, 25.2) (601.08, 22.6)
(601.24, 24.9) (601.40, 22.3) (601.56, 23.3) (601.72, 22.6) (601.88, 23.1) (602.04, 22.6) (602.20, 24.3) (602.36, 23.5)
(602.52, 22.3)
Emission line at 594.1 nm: [O III]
